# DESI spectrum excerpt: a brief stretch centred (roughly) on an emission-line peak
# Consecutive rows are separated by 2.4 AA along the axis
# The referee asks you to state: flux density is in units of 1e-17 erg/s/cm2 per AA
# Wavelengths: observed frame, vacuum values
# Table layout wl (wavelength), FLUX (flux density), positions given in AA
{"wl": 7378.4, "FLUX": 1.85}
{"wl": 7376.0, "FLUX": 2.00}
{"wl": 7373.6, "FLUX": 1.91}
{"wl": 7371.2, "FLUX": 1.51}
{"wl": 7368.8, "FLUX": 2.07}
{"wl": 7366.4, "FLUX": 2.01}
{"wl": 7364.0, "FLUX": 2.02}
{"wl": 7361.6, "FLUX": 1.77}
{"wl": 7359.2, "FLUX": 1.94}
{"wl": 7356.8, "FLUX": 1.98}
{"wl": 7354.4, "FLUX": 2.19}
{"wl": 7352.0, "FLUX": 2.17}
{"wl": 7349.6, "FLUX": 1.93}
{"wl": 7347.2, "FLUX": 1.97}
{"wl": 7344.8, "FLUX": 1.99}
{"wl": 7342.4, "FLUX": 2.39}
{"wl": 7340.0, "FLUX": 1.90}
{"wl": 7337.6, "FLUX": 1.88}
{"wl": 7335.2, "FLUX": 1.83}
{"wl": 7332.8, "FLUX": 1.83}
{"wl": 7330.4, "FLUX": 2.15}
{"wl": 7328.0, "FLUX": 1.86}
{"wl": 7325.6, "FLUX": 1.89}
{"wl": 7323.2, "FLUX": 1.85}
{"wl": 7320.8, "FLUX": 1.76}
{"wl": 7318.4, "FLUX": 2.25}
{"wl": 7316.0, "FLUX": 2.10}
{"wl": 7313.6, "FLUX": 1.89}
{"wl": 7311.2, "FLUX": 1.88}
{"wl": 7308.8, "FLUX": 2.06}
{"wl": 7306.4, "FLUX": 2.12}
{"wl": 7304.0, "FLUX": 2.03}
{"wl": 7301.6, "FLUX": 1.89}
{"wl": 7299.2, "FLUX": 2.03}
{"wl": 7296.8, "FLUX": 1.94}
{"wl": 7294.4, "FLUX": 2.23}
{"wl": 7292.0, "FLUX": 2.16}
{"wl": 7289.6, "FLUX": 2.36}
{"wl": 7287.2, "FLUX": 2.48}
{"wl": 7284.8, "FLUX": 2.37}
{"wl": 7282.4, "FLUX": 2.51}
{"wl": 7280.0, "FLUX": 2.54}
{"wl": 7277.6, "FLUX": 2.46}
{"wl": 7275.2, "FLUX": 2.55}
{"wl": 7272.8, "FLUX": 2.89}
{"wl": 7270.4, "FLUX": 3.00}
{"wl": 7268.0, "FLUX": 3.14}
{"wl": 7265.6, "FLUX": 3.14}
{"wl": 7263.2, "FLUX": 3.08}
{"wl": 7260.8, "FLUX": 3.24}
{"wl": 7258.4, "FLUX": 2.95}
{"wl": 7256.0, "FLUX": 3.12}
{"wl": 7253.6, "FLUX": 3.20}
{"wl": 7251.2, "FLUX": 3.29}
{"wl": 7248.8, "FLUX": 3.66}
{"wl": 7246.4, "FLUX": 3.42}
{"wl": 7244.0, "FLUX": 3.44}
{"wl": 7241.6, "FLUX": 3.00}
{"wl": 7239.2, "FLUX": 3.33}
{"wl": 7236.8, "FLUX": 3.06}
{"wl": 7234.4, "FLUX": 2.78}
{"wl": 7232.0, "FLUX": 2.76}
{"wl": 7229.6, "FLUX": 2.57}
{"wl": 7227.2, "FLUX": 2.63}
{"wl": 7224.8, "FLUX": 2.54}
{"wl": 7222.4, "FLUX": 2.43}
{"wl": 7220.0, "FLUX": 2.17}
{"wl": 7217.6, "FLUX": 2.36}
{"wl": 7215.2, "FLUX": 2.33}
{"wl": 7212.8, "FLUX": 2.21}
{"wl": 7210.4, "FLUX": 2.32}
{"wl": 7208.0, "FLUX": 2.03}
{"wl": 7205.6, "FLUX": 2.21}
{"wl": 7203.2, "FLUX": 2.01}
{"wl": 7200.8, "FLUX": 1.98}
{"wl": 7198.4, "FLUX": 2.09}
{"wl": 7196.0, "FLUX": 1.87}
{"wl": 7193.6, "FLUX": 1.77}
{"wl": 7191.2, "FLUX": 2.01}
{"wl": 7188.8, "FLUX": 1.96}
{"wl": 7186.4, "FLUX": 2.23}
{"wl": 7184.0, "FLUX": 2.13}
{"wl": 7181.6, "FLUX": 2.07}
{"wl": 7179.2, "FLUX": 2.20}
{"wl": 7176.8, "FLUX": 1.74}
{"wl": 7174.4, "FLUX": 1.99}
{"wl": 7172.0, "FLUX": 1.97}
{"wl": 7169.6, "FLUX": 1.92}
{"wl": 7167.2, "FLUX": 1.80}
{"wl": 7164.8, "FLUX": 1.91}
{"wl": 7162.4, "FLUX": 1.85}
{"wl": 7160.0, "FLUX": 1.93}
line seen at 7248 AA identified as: Mg II 2798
